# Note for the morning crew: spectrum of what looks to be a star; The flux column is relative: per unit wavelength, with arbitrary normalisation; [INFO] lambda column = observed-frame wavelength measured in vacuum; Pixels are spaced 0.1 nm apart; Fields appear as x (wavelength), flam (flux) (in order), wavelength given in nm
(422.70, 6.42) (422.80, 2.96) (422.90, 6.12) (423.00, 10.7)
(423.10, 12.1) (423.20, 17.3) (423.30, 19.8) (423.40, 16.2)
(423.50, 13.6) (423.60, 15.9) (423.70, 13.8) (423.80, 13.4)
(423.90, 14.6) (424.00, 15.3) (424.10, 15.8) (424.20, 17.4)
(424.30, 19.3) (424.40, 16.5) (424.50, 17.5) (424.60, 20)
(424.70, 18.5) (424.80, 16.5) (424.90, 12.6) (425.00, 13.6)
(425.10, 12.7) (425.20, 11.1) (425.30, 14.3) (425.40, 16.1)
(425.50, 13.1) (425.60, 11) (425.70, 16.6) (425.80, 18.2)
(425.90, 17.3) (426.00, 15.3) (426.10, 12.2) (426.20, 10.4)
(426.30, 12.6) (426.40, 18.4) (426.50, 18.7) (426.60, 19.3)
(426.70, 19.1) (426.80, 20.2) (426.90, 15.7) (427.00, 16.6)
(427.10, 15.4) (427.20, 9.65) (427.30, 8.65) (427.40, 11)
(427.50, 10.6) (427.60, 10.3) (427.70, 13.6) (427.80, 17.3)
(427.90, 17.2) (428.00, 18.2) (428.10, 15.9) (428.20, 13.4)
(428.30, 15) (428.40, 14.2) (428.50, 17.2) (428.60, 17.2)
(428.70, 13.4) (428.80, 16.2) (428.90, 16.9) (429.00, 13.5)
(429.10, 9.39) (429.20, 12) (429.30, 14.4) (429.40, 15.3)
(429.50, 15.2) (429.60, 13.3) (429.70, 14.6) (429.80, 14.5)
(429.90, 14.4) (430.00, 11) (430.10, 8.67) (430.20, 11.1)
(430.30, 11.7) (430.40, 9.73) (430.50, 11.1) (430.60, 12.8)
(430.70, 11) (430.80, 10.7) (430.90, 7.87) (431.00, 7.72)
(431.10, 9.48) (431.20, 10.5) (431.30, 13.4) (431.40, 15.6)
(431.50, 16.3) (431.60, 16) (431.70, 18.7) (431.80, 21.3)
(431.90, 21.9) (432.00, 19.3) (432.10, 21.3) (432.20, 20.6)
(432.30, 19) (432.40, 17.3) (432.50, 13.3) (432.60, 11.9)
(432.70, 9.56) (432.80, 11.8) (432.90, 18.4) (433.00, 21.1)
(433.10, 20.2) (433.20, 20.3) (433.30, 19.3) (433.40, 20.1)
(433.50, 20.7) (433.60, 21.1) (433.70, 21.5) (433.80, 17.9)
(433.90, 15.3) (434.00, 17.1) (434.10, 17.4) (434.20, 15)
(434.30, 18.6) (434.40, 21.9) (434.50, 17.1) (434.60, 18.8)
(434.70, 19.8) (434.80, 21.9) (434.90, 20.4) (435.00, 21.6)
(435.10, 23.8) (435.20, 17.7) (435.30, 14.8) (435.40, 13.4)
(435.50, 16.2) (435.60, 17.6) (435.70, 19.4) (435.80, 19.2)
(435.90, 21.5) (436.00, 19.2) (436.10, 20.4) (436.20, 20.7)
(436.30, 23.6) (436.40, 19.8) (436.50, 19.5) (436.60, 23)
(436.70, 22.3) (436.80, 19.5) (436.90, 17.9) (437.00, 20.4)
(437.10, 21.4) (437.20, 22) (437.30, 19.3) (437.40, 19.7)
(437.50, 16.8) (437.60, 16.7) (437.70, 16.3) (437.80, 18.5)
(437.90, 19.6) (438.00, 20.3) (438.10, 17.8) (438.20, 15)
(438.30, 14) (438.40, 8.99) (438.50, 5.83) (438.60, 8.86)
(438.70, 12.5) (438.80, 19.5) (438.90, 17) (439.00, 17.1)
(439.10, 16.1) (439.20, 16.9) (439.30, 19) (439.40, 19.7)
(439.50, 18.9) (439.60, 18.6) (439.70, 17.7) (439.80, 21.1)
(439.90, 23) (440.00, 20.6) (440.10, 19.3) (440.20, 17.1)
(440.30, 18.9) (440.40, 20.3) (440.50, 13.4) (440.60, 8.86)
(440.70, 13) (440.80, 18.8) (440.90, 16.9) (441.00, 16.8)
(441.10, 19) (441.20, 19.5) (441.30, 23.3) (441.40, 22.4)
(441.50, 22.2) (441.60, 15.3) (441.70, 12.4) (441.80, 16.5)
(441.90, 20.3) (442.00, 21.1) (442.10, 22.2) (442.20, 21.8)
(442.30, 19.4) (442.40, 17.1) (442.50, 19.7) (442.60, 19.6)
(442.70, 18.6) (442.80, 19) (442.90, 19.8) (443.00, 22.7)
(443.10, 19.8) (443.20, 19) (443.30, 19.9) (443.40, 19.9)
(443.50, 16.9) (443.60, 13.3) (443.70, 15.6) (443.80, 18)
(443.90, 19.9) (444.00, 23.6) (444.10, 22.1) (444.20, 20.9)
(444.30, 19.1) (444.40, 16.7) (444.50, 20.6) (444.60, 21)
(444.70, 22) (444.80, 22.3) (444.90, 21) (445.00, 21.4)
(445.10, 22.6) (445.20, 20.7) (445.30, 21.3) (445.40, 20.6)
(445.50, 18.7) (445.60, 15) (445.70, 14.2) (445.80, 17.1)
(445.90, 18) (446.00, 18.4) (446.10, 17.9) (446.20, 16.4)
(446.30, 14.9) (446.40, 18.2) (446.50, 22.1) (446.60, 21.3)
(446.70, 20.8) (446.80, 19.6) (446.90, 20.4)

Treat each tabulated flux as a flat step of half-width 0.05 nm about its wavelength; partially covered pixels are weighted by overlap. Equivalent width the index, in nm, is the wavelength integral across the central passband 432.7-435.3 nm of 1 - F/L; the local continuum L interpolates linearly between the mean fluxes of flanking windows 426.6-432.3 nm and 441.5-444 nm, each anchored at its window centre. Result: -0.49 nm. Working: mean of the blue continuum 14.3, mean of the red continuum 18.8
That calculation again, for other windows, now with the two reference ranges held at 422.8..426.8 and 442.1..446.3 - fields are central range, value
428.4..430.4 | 0.31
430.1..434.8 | 0.19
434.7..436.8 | -0.28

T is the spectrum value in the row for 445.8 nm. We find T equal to 17.1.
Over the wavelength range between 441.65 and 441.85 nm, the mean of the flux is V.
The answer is 14.5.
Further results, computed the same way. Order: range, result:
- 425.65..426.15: 15.9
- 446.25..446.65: 19.1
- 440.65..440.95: 16.2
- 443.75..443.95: 18.9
